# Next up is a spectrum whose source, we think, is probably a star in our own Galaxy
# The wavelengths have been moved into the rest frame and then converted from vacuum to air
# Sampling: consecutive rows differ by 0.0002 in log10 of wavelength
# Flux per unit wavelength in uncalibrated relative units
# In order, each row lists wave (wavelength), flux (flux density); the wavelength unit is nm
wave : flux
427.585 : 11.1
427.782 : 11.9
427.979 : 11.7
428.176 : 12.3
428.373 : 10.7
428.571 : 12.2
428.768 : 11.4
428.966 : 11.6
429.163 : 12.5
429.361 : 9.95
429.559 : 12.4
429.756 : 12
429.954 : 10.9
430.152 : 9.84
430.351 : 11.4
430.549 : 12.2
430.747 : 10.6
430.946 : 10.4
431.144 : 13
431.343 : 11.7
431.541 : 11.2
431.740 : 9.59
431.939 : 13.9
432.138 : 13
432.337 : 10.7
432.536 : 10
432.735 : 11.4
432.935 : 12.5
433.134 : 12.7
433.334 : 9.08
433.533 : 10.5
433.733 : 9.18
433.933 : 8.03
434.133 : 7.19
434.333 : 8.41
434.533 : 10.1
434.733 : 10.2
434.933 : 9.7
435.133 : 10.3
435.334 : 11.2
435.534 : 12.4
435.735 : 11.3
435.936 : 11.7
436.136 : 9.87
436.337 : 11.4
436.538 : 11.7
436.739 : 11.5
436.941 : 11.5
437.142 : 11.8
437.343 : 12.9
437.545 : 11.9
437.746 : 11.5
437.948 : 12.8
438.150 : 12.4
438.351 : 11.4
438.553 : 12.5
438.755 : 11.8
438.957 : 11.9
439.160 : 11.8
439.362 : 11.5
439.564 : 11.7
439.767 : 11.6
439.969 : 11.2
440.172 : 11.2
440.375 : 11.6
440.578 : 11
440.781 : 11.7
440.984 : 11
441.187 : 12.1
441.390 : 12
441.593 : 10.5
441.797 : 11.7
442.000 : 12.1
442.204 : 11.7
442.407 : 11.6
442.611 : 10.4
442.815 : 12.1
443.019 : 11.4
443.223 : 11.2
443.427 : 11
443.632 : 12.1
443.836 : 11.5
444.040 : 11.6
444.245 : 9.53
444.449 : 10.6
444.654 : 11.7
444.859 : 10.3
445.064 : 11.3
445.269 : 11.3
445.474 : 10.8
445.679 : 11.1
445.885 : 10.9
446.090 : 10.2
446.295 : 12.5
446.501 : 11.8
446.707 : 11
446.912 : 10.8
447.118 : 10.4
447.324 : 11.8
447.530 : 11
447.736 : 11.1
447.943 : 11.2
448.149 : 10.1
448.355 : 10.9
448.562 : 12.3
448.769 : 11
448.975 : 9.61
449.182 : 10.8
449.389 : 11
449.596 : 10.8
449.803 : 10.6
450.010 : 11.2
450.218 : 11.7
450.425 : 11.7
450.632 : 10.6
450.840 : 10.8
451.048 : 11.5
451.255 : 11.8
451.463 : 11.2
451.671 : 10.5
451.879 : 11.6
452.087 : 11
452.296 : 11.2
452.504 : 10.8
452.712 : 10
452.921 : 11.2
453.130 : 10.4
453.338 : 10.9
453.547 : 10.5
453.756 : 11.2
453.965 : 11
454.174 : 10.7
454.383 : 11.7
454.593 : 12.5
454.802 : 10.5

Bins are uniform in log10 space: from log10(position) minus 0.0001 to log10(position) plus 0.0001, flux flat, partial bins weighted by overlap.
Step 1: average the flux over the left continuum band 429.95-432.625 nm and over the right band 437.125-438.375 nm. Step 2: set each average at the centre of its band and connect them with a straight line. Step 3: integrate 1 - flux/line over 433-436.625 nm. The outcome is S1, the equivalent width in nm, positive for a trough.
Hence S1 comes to 0.46 nm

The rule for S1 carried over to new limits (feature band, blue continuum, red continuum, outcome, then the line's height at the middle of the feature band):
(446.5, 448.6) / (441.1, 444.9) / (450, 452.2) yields 0.04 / 11.3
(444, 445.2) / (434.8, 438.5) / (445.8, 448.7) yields 0.05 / 11.2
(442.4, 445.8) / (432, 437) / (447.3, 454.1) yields -0.09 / 10.8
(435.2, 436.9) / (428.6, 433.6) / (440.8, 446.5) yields 0.00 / 11.4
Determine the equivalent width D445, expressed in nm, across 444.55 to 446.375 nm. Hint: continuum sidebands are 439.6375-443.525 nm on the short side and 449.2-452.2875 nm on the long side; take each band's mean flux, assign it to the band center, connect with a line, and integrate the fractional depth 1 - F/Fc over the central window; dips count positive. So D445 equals 0.03 nm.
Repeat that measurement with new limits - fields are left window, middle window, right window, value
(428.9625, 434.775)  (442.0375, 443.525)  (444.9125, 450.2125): -0.05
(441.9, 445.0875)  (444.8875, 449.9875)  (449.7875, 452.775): 0.08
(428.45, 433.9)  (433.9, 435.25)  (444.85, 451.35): 0.24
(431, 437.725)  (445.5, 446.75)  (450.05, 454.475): -0.02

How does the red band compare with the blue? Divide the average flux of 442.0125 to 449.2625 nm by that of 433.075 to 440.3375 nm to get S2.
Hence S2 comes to 1.01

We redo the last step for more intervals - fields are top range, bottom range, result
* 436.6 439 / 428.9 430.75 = 1.05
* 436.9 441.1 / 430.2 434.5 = 1.09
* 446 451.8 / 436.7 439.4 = 0.93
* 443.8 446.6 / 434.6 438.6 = 0.96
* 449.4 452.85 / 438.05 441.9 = 0.95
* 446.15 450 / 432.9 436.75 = 1.06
